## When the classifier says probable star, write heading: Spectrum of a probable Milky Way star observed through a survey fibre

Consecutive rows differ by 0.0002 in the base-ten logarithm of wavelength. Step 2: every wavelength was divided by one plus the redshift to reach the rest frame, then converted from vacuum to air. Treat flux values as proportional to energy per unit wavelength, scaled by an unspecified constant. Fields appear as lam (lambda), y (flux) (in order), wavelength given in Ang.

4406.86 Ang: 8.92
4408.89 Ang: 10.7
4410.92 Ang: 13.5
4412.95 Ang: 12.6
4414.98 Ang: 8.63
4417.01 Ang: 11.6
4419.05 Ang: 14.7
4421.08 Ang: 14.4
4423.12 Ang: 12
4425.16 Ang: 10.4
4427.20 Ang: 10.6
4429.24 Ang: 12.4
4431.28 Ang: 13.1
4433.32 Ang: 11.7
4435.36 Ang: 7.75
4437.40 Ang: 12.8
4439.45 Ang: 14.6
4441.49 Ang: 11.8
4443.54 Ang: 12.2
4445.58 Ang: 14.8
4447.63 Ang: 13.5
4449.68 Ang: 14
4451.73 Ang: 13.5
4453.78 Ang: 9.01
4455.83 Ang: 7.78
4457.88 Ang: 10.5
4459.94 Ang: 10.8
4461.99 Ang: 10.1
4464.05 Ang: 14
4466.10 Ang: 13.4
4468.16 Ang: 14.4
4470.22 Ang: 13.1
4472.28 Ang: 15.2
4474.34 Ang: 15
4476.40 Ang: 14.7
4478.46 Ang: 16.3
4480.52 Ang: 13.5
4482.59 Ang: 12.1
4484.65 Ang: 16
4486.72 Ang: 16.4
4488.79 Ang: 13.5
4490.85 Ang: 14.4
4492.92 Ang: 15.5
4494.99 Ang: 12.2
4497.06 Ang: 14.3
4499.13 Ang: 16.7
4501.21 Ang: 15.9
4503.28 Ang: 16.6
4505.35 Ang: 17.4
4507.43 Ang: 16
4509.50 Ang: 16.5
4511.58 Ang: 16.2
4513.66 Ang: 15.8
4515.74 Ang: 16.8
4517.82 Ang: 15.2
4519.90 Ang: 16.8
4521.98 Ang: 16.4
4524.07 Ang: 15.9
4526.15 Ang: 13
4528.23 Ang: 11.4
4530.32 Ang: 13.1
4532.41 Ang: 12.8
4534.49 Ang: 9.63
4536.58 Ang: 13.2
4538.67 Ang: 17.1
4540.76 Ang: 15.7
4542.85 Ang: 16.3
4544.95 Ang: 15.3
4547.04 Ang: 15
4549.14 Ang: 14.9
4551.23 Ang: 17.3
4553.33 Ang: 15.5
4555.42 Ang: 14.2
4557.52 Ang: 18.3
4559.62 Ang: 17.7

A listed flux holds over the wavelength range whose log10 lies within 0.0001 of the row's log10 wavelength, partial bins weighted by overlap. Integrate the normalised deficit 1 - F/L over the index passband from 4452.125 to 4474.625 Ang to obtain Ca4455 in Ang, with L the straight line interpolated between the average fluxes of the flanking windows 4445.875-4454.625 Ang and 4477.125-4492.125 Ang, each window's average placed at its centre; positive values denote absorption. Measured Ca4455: 2.4 Ang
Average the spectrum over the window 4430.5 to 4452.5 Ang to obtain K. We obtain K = 12.7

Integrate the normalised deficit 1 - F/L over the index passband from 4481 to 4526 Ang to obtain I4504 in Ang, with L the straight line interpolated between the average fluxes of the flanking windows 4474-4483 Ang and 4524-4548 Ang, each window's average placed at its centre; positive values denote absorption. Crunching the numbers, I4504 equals -4.0 Ang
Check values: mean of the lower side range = 14.4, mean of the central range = 15.5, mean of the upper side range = 14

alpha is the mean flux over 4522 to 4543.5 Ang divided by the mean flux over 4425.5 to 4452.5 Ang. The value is 1.1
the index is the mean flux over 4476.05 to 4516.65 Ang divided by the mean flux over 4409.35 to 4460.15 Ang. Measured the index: 1.28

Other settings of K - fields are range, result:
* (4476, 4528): 15.3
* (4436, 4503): 13.5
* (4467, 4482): 14.5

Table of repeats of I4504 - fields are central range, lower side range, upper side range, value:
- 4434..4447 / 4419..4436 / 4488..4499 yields 0.0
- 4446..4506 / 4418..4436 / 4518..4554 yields -2.5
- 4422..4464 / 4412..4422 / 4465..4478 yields 5.0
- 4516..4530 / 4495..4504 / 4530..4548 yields 0.0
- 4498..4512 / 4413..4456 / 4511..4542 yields -2.5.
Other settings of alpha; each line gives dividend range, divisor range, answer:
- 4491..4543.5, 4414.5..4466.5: 1.26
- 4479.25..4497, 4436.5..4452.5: 1.06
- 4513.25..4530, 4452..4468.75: 1.34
